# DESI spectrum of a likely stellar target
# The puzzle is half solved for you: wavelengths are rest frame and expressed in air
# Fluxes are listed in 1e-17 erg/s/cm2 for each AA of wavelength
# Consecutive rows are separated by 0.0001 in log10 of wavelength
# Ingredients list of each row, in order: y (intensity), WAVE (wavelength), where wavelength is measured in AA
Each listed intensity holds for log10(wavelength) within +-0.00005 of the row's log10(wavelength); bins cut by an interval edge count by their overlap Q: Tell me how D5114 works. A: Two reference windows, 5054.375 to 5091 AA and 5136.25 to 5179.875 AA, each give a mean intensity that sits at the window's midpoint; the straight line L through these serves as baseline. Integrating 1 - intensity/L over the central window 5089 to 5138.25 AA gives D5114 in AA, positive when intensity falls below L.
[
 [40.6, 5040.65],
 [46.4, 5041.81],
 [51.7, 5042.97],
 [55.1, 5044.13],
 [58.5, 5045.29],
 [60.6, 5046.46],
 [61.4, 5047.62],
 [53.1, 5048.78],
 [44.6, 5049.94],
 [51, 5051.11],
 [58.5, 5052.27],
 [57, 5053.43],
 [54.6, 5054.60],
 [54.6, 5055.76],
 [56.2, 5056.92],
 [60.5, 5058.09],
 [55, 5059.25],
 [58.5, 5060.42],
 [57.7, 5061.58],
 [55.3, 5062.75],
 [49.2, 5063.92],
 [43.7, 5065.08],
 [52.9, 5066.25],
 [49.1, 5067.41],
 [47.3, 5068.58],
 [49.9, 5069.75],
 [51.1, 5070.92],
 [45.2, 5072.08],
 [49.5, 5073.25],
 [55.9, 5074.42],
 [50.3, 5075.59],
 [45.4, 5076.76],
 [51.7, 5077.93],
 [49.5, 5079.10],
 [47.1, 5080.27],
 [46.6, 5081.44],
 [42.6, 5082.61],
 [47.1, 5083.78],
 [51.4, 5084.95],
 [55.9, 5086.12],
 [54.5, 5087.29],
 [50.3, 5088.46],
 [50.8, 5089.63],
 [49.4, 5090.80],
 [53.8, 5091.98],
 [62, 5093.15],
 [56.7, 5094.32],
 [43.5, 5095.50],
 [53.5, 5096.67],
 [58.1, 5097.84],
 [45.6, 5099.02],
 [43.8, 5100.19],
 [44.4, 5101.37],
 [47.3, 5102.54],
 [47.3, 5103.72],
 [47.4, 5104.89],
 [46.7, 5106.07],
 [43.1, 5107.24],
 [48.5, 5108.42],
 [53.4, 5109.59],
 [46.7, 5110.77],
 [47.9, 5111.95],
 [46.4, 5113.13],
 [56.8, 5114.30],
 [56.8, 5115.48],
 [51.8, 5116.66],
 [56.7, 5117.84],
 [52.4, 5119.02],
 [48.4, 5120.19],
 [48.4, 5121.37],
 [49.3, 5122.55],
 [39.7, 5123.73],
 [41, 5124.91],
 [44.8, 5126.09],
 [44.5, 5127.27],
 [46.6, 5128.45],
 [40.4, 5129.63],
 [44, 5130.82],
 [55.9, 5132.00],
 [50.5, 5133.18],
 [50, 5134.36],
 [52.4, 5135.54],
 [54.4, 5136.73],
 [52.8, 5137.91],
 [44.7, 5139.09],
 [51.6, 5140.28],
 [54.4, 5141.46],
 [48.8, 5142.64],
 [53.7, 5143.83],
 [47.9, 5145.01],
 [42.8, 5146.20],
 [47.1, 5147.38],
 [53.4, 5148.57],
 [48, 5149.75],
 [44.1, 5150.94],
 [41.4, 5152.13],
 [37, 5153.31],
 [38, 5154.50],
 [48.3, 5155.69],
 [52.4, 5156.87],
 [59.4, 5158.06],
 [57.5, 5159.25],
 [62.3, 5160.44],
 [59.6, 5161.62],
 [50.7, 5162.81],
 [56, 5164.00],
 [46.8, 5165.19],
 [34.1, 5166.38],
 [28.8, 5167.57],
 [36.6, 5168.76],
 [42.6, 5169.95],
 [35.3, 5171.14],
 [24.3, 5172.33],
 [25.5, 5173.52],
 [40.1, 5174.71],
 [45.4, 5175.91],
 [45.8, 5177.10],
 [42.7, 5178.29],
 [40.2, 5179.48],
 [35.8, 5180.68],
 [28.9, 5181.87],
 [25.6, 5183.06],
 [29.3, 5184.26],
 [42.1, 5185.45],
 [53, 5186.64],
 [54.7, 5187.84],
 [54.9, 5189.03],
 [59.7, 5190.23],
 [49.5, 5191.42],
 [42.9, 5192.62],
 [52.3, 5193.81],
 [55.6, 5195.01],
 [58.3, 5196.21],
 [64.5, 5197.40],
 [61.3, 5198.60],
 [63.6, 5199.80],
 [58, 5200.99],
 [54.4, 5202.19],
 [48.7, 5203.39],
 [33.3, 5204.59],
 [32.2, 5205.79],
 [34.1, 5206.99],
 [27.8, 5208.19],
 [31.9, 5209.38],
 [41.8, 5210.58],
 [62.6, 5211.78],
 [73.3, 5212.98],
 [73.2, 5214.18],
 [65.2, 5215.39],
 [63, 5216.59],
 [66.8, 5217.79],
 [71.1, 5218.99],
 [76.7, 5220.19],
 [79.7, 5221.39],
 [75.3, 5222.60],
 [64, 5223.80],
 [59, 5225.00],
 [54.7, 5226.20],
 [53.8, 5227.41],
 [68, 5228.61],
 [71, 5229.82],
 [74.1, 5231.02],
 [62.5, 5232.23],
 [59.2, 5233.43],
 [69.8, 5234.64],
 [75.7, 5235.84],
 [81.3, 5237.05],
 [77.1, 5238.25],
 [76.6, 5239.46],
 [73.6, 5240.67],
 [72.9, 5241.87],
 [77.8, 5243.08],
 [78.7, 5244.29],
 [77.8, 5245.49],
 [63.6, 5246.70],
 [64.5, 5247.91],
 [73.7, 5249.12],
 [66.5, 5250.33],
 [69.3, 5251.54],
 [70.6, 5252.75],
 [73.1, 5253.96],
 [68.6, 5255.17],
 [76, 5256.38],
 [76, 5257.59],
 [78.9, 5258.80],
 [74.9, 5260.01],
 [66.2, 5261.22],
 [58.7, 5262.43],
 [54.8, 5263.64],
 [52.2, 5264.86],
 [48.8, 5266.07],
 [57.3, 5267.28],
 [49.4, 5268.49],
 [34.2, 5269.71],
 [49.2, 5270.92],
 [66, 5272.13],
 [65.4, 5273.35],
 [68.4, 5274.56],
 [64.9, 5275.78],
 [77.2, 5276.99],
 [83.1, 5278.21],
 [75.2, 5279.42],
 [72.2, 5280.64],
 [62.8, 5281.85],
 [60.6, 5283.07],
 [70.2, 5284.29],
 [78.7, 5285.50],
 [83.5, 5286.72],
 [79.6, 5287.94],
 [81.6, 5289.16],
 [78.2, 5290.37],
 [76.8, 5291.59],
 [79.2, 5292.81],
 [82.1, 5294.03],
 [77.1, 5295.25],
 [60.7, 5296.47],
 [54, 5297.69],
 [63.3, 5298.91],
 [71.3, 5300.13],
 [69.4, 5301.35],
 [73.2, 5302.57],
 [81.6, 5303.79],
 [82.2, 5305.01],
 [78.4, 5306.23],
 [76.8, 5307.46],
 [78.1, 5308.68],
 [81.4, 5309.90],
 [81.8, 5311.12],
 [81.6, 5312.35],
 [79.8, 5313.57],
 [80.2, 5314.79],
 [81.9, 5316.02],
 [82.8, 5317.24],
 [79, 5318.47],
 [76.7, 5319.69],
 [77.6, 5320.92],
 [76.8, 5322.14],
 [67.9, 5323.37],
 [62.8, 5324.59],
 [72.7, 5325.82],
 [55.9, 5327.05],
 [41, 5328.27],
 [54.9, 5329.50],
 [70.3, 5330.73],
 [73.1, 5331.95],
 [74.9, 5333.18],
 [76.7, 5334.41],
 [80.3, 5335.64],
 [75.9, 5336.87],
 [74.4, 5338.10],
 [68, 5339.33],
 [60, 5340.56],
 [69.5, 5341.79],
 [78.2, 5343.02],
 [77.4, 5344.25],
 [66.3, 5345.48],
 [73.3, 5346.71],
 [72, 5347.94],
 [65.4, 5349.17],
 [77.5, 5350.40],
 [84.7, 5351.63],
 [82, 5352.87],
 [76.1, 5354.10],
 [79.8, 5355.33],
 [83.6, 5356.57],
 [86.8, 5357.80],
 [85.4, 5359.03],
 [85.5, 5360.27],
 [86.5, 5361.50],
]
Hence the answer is -0.8 AA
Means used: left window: 51.2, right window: 45.8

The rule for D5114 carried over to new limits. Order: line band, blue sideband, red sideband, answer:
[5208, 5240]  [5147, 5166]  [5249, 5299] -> -2.6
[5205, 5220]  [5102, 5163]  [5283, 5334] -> 1.6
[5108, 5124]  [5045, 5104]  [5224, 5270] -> 1.4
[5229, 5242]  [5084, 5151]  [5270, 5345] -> -1.7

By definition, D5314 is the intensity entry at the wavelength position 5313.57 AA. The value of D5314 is 79.8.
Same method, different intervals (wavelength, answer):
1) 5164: 56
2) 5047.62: 61.4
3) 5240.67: 73.6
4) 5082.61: 42.6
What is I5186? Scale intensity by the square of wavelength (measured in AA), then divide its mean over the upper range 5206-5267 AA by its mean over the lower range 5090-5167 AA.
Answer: 1.4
